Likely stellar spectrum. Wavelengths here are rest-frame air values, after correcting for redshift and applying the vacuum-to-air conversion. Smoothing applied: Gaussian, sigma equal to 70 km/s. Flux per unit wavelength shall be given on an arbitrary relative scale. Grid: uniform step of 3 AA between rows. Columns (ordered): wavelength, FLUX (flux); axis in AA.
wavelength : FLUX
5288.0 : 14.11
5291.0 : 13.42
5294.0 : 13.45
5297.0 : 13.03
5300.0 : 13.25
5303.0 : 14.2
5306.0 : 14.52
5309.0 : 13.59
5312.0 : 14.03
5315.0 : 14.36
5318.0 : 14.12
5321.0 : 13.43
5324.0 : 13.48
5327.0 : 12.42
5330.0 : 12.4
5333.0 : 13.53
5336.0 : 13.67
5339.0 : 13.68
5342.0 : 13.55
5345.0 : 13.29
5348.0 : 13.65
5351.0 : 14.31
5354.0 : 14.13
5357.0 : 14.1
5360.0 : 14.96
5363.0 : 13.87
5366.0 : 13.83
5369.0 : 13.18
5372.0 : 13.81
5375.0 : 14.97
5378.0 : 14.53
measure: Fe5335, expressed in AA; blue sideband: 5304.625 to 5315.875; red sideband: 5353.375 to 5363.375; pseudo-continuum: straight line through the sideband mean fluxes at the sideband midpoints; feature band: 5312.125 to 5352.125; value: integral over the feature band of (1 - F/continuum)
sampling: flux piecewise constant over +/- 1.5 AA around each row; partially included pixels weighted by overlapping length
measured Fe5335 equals 1.9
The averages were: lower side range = 14.1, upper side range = 14.3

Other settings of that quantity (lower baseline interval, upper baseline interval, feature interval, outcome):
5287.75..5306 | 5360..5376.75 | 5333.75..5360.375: 0.1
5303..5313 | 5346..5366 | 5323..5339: 1.1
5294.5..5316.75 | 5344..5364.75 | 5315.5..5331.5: 0.8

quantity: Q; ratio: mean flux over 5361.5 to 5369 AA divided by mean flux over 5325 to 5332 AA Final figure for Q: 1.09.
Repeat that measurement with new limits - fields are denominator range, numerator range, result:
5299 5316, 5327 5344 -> 0.95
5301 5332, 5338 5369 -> 1.02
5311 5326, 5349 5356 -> 1.02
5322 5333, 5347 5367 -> 1.10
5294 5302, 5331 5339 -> 1.02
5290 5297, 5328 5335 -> 0.97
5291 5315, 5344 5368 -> 1.02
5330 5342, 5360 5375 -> 1.03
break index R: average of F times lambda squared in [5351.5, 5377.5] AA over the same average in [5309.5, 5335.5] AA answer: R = 1.1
